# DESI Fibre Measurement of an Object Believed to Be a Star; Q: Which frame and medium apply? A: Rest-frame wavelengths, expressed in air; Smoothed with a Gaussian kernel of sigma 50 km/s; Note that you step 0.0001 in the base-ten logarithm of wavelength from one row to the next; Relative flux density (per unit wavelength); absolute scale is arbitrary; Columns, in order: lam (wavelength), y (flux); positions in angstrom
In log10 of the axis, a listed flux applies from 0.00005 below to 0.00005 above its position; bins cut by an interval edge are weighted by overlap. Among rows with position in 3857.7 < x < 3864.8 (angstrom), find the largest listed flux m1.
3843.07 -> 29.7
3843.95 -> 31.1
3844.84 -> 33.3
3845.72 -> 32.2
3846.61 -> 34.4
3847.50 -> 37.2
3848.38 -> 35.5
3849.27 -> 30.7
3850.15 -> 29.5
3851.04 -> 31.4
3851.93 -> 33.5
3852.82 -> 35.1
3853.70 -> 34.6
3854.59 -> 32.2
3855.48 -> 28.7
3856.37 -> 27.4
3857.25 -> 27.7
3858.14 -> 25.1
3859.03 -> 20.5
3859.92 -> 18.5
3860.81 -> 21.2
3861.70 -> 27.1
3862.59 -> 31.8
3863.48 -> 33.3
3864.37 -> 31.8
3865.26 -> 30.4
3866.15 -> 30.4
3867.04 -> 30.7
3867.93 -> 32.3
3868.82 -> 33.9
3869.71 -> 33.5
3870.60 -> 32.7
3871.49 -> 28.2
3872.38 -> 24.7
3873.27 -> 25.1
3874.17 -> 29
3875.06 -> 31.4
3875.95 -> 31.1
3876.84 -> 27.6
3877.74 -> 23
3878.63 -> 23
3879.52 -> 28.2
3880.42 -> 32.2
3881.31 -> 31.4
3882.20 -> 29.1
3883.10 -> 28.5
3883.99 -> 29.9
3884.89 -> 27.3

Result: 33.3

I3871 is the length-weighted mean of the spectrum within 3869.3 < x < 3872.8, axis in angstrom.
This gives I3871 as 29.8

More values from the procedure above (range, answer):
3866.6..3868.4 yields 31.6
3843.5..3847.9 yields 33.6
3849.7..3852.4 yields 31.5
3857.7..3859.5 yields 22.7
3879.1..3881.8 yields 30.6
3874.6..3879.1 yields 27.3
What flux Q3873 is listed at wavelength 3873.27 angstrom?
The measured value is 25.1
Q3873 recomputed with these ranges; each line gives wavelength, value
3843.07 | 29.7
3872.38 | 24.7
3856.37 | 27.4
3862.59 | 31.8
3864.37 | 31.8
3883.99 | 29.9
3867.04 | 30.7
